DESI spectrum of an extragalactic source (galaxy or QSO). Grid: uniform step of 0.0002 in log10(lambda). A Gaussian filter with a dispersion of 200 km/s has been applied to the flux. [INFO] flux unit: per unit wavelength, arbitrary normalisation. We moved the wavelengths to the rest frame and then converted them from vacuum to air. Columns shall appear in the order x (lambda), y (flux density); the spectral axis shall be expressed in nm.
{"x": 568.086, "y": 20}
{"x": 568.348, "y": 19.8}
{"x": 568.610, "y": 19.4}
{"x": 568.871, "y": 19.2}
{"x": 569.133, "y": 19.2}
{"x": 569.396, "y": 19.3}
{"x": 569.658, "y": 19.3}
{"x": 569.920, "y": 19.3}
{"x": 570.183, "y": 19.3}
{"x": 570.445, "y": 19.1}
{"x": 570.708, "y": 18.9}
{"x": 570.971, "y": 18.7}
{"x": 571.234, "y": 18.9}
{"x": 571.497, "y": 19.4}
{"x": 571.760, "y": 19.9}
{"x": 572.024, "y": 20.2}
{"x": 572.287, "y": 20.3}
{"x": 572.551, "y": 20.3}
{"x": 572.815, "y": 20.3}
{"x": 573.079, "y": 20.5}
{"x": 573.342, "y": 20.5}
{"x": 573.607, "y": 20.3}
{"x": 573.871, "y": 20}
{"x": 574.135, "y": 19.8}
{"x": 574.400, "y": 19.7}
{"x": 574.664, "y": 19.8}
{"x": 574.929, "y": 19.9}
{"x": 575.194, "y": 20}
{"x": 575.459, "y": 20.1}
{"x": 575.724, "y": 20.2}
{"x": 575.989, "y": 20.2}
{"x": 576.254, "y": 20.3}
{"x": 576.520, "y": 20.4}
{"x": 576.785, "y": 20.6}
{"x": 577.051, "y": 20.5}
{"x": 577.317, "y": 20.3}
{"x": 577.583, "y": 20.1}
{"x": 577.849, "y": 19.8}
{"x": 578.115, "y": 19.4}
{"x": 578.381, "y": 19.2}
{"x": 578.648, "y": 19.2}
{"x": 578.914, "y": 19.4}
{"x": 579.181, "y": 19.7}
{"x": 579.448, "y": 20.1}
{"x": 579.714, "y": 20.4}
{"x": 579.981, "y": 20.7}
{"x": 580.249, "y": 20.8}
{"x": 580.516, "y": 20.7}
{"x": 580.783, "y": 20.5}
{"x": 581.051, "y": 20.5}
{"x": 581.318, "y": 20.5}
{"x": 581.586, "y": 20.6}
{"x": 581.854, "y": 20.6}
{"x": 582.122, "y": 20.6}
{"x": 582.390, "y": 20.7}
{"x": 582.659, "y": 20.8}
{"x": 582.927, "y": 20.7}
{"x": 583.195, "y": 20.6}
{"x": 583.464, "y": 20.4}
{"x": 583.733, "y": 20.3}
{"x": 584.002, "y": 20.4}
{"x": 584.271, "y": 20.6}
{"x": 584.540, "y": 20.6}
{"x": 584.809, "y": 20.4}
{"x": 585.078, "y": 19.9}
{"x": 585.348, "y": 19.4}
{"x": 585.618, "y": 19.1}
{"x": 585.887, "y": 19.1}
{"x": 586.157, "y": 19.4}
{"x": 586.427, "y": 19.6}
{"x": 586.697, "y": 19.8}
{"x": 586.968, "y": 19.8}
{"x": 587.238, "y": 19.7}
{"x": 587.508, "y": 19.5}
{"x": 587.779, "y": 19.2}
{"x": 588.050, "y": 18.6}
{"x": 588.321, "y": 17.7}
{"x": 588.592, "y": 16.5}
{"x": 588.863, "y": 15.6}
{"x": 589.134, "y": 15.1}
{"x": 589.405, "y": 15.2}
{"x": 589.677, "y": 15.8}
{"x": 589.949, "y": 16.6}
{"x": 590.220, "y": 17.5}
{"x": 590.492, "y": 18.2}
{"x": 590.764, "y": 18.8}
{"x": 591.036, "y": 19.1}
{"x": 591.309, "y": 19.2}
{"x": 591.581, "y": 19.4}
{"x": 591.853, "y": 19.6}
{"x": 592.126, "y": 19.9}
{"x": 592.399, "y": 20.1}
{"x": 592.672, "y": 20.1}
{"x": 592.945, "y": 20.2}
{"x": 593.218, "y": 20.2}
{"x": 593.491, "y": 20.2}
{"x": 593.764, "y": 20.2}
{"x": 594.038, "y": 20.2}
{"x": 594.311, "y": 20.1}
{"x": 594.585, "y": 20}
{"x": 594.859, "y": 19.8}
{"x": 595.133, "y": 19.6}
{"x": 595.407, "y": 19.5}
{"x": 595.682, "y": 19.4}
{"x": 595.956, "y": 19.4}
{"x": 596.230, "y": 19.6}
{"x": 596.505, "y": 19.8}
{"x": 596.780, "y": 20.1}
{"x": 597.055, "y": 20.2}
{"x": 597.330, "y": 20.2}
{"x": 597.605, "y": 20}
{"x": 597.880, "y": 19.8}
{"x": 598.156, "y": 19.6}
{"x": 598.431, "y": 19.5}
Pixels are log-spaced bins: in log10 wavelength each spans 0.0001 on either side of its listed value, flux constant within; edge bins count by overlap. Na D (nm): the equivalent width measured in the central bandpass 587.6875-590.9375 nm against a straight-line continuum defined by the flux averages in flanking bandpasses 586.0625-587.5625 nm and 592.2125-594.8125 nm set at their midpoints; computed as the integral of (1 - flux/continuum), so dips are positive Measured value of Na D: 0.454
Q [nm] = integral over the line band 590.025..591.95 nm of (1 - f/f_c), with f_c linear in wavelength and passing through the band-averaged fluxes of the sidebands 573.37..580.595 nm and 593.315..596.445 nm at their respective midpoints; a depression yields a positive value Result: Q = 0.11 nm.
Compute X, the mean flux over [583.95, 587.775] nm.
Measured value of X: 19.8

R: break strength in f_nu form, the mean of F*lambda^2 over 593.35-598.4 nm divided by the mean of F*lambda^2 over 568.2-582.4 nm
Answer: 1.1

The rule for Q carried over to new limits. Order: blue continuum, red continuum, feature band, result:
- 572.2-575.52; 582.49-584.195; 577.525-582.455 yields 0.049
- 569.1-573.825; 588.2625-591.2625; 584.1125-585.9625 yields -0.234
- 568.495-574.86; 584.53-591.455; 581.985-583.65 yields -0.162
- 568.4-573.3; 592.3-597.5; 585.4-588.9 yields 0.172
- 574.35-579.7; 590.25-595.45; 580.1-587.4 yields -0.142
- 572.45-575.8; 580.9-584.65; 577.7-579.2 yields 0.066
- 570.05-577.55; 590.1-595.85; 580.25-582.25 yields -0.079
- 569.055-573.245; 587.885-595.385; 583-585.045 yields -0.156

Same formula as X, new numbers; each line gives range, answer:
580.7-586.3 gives 20.3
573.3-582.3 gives 20.2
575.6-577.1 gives 20.4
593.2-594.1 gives 20.2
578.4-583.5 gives 20.4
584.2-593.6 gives 18.8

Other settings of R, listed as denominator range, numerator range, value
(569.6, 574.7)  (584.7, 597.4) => 1.03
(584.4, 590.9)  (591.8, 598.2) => 1.11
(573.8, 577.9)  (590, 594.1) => 1.02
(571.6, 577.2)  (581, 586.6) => 1.04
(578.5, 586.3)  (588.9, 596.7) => 0.97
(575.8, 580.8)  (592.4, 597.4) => 1.05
